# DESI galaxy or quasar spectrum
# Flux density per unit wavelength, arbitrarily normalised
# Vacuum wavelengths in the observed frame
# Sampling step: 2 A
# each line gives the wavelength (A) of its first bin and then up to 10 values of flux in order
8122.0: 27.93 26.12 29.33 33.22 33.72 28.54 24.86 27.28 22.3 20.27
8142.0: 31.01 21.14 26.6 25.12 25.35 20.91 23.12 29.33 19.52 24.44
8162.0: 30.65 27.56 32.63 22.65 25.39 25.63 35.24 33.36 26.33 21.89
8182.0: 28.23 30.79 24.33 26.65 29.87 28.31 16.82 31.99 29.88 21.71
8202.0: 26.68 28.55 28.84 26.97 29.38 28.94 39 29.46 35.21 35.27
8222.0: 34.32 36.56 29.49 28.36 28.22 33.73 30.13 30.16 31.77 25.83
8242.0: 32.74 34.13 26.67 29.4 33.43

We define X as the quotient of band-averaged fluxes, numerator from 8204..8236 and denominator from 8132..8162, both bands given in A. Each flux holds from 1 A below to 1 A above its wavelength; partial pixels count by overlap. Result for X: 1.3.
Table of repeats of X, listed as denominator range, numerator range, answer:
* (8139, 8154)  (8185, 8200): 1.09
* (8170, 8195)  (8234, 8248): 1.11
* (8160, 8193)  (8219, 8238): 1.14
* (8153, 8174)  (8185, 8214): 1.04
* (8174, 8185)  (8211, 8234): 1.13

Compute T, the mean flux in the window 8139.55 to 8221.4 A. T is 27.5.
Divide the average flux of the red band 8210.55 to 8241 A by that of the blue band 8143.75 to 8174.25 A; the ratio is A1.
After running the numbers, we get 1.2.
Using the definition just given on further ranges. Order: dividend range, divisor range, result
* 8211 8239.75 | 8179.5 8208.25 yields 1.19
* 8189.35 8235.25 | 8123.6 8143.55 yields 1.09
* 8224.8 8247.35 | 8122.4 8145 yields 1.11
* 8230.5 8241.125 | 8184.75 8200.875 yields 1.15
